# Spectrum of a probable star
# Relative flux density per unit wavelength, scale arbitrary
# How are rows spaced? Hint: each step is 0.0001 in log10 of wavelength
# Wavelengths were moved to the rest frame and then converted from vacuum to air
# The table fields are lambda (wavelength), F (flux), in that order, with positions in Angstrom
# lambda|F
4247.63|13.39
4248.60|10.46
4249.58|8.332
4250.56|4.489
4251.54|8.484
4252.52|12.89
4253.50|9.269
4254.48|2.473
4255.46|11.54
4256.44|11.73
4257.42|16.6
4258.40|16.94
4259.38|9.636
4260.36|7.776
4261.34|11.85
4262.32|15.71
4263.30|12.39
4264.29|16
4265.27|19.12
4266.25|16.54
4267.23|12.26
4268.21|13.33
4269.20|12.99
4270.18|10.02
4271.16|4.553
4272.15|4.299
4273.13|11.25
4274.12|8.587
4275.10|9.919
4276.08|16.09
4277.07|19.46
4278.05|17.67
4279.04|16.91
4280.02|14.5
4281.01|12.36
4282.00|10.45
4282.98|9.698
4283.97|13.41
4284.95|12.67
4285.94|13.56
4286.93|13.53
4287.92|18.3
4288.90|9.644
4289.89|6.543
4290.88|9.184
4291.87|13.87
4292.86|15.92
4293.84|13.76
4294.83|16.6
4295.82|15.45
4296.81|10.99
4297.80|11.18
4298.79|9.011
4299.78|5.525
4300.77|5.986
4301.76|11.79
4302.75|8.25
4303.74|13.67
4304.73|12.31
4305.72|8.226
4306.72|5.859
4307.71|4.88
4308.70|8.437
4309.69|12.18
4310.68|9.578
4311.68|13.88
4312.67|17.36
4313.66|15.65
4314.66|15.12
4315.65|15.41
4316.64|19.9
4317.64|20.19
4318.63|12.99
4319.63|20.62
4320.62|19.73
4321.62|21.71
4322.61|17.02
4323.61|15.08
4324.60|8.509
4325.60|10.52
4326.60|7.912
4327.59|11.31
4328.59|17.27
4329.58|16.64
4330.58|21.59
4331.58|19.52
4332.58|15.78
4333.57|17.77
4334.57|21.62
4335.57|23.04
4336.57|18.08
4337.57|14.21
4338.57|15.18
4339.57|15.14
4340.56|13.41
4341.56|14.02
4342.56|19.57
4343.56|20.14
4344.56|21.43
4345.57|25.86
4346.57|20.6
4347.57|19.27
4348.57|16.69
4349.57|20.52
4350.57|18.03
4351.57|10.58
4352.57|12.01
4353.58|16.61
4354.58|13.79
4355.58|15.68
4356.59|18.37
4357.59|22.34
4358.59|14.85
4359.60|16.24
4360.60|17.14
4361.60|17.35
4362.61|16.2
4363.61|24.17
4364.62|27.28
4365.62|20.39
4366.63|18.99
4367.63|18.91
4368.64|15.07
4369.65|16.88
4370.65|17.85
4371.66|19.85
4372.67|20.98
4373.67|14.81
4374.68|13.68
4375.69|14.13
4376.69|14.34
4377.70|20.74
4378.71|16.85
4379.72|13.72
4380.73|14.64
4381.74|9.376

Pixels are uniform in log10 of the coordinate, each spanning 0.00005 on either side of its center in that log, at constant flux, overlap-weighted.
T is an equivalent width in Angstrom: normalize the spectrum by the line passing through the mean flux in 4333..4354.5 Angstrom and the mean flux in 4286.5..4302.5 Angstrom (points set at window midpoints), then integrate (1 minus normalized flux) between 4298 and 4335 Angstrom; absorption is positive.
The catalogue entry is 2.1 Angstrom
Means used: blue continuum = 11.6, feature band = 13.7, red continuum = 17.7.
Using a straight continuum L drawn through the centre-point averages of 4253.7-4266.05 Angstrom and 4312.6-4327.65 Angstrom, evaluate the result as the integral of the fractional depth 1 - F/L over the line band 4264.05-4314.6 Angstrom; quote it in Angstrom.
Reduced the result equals 7.2 Angstrom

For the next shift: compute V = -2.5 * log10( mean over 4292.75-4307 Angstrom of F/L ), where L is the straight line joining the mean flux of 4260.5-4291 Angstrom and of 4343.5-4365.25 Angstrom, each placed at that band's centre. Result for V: 0.30 mag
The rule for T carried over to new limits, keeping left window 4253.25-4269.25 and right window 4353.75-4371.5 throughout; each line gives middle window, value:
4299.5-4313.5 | 4.8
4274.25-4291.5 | 1.0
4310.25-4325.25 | -0.3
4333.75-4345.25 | -0.6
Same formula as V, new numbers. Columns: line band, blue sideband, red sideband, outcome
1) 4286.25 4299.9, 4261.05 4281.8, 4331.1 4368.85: 0.175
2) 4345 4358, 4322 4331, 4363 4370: 0.009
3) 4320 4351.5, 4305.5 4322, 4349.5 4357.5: -0.143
